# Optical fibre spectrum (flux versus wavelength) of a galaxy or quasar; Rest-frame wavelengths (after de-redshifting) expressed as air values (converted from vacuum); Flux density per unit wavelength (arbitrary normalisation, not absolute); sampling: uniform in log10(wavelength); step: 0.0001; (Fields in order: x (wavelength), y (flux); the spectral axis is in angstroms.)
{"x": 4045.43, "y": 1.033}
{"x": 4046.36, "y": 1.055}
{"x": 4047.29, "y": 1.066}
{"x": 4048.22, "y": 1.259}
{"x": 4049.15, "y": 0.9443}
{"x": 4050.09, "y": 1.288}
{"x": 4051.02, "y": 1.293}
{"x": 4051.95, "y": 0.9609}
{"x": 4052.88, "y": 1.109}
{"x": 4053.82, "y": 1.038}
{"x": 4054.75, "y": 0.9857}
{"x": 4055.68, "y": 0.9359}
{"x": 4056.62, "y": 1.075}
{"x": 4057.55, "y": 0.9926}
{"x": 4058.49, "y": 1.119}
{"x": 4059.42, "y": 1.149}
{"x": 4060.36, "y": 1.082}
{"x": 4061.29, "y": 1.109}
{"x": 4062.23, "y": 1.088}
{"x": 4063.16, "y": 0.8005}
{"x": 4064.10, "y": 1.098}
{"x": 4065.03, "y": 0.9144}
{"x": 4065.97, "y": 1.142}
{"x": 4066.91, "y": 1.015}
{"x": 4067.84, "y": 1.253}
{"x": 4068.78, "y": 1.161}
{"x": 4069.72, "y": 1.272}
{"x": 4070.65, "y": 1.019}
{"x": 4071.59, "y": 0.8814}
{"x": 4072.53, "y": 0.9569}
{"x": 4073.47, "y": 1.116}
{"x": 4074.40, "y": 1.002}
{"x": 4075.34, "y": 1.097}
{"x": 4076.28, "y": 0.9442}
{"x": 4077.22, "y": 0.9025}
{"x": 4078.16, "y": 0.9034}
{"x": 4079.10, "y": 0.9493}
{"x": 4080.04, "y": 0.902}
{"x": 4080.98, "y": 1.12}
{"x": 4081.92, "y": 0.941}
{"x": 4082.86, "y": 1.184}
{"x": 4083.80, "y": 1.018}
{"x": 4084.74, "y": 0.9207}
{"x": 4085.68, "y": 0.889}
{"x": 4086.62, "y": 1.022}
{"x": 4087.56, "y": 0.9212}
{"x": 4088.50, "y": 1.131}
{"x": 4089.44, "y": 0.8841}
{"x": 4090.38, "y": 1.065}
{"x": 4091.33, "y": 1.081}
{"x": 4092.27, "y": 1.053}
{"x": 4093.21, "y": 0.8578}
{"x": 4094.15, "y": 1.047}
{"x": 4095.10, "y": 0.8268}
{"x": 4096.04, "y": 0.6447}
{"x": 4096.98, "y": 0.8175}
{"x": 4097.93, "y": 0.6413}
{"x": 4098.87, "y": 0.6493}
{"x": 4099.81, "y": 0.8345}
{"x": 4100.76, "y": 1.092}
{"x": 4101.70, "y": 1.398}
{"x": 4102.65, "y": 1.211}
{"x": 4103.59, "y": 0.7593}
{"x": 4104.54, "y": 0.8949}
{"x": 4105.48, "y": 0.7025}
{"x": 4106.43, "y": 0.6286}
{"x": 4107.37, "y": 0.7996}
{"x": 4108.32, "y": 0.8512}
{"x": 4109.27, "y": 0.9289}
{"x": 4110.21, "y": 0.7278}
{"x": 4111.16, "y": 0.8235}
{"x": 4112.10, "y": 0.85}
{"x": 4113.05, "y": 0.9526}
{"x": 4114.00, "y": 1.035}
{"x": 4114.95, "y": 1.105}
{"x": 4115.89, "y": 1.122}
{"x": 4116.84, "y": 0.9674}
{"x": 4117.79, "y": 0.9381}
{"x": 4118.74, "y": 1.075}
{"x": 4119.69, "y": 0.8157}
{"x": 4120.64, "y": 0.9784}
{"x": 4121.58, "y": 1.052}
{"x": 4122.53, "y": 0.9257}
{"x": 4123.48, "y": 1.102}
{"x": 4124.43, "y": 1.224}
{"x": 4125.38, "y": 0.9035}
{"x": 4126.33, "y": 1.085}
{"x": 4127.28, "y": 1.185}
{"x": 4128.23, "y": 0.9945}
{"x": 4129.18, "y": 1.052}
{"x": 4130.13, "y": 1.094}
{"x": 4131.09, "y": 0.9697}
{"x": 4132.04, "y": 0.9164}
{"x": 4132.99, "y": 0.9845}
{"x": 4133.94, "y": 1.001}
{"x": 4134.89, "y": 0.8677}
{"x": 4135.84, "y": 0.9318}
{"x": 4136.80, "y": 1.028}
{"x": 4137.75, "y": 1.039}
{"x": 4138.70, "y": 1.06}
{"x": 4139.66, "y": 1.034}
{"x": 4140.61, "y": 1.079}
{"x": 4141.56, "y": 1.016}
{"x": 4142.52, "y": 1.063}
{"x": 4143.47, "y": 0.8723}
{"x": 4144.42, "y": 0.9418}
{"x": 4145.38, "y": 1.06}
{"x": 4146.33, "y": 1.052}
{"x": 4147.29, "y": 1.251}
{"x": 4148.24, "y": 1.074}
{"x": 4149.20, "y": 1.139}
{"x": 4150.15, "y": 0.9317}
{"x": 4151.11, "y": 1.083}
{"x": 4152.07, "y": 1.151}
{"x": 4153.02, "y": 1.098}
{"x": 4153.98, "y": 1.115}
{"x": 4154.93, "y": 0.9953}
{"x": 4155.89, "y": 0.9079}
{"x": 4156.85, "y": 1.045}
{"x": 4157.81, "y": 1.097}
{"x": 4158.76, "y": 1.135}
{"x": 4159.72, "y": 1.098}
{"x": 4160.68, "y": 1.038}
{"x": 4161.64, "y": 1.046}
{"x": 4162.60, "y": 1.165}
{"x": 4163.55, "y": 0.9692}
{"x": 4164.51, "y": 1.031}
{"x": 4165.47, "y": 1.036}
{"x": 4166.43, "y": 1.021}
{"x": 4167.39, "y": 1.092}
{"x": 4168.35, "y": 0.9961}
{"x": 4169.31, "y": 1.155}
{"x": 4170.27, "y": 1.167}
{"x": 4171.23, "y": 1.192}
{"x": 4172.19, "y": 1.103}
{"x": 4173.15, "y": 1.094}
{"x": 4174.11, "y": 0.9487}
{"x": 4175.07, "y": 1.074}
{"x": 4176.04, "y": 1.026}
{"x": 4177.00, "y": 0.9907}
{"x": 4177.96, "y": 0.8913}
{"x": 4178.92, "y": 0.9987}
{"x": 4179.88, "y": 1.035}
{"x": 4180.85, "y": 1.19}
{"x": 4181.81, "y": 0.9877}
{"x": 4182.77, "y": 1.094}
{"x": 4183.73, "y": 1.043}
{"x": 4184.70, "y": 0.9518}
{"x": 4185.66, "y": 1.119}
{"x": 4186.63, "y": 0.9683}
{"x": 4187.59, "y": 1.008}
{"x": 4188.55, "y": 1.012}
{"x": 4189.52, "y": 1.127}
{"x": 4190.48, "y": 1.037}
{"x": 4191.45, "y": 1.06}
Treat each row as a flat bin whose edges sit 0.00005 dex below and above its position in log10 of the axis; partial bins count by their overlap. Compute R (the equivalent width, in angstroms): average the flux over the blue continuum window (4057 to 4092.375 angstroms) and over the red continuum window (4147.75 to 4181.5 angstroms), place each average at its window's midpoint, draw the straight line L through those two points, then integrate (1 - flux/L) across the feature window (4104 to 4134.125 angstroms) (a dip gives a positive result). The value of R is 2.5 angstroms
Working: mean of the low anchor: 1.03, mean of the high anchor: 1.06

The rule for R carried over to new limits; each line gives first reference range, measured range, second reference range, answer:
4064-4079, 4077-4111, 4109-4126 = 2.94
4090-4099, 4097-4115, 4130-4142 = 0.53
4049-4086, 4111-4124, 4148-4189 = 0.75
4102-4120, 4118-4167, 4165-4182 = -2.61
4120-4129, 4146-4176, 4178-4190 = -0.91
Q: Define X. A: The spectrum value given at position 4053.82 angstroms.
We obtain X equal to 1.038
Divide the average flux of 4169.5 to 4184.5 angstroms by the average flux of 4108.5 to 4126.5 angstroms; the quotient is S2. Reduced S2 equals 1.1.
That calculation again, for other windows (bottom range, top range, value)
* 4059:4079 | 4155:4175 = 1.02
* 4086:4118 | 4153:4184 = 1.15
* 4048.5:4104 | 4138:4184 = 1.05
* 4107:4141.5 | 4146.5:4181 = 1.08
